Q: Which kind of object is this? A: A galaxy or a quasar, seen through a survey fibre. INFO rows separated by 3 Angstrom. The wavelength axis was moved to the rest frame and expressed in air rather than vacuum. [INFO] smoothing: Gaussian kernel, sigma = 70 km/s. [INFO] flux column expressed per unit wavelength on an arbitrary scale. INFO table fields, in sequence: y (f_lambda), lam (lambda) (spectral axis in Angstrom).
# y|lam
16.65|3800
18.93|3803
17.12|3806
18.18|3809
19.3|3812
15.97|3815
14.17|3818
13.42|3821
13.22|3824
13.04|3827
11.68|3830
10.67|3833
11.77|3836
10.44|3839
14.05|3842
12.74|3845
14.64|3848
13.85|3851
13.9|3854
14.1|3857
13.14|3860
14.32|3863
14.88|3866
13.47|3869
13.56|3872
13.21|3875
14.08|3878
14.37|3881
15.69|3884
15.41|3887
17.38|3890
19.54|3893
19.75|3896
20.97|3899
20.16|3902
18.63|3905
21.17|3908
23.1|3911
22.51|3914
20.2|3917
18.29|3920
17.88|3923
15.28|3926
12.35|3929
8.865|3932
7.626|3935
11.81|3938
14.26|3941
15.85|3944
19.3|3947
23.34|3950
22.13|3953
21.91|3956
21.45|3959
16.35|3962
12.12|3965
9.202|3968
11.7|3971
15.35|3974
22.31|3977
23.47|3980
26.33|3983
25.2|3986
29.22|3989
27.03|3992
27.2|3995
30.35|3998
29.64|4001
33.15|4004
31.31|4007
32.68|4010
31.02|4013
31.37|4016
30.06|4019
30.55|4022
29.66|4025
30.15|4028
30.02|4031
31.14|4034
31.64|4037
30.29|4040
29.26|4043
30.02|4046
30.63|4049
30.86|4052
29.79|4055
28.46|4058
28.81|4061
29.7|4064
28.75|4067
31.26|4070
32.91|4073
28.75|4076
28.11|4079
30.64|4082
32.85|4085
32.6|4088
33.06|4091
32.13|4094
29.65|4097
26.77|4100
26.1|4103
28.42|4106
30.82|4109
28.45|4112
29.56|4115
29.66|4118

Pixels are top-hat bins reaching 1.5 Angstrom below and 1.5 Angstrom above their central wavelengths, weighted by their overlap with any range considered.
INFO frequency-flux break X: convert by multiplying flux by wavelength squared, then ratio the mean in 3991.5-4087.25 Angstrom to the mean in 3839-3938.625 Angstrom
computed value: 2.08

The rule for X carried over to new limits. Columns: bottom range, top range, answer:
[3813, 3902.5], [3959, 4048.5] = 1.96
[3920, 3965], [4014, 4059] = 1.95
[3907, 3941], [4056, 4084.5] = 1.99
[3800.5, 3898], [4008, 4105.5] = 2.28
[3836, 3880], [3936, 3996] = 1.53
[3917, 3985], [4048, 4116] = 1.90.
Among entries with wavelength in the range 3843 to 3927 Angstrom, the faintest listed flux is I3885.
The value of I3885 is 12.74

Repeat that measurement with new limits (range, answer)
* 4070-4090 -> 28.11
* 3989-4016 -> 27.03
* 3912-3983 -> 7.626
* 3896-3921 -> 18.29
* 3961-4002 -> 9.202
